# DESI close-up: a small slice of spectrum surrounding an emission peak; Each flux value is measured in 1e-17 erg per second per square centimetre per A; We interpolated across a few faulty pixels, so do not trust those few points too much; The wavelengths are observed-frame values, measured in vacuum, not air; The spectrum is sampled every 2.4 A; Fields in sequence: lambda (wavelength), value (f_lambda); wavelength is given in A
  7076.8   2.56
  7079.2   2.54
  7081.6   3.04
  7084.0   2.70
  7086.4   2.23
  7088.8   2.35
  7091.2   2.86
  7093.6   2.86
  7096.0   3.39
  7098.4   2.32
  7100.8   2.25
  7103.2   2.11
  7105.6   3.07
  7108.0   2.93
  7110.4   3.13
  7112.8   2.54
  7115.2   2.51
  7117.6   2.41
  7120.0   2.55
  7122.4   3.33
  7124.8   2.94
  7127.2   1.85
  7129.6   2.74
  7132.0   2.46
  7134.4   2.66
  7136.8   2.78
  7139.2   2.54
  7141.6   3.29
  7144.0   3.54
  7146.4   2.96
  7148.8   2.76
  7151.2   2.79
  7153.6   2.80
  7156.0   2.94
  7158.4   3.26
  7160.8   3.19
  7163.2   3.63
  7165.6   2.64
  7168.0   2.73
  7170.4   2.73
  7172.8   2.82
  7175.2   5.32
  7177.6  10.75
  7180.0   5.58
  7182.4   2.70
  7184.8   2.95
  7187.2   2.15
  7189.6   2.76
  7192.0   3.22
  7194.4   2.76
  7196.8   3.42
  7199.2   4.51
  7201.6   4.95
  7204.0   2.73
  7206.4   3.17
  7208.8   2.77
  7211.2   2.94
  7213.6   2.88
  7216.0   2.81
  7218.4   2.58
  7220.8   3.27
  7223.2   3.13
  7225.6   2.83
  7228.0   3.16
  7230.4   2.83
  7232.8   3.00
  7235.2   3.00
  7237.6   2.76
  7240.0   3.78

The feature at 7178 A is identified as Halpha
